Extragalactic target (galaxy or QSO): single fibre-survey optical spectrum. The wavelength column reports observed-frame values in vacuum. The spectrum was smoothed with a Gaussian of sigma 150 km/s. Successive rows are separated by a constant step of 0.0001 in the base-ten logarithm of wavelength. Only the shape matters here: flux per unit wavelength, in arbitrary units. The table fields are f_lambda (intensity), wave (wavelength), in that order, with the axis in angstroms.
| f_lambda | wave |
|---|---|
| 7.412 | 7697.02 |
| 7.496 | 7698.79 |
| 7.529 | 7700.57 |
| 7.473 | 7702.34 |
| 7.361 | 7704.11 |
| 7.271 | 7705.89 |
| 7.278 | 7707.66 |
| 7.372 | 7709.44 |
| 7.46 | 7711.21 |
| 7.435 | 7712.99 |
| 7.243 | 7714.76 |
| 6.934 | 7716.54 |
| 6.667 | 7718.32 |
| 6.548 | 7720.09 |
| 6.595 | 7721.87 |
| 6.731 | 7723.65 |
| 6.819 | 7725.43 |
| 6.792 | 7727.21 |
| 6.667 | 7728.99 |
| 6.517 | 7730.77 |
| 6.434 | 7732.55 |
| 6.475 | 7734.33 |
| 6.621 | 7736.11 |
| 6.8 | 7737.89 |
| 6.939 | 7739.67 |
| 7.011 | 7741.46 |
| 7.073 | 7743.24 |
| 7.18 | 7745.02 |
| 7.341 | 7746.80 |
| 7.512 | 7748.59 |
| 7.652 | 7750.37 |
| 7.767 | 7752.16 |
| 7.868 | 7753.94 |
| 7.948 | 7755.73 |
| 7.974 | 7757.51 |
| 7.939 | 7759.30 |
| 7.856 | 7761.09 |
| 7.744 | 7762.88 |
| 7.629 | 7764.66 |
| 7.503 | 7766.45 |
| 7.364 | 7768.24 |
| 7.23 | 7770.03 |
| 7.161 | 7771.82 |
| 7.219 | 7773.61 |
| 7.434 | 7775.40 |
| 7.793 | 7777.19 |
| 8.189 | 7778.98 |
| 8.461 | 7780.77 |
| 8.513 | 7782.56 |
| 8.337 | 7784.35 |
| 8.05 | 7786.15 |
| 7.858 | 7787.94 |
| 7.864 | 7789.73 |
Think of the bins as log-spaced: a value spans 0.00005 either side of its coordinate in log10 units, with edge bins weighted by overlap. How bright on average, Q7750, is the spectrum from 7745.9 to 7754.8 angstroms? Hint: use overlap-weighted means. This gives 7.63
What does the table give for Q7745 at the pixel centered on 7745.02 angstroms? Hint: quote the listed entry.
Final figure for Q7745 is 7.18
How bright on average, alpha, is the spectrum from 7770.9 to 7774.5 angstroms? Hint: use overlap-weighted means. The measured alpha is 7.19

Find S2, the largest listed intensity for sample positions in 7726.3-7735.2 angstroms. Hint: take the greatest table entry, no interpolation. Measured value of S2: 6.792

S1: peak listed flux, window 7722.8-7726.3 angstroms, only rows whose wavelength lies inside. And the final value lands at 6.819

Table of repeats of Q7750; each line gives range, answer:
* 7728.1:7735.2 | 6.52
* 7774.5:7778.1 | 7.62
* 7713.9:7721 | 6.84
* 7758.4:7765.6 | 7.79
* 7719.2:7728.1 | 6.7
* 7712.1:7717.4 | 7.21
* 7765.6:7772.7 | 7.31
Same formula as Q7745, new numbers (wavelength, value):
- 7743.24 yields 7.073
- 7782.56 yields 8.513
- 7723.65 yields 6.731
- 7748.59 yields 7.512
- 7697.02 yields 7.412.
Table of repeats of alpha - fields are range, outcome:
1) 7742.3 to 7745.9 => 7.14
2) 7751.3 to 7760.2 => 7.9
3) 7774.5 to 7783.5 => 8.09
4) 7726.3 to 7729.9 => 6.73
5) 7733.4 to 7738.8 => 6.64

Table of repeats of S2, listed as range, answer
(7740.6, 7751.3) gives 7.652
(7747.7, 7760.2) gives 7.974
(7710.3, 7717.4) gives 7.46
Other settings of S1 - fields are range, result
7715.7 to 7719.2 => 6.934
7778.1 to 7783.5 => 8.513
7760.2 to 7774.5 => 7.856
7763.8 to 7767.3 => 7.629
